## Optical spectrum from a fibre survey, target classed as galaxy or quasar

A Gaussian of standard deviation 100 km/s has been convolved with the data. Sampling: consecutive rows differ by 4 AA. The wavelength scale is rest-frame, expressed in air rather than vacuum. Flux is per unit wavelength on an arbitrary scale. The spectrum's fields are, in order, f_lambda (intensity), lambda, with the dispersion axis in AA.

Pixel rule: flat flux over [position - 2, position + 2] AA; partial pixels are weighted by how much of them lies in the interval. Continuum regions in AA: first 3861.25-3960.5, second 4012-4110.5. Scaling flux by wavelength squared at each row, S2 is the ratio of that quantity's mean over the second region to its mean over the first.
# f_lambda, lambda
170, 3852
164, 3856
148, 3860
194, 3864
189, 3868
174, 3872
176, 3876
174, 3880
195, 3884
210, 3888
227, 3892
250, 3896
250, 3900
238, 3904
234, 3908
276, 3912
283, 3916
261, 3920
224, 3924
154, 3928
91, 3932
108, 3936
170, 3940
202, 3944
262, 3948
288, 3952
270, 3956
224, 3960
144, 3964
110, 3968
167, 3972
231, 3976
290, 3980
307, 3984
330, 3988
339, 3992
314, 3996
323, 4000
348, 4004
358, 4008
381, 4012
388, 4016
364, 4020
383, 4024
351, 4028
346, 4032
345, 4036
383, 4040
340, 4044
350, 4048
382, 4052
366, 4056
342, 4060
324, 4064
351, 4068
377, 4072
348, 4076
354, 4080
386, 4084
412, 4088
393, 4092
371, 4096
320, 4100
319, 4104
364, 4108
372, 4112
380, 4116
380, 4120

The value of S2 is 1.8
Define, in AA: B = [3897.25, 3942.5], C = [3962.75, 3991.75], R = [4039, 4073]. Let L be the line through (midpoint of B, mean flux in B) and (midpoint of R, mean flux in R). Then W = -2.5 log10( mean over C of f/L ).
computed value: 0.167 mag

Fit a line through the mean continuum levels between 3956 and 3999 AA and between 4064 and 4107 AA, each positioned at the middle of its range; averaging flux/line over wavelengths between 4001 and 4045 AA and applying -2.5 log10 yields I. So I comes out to -0.221 mag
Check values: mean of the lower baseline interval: 249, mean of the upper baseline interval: 361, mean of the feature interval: 362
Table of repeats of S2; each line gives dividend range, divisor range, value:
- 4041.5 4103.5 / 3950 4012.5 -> 1.37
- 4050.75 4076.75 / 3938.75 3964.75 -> 1.65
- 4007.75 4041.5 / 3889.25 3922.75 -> 1.55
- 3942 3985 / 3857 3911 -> 1.14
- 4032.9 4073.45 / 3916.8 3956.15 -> 1.86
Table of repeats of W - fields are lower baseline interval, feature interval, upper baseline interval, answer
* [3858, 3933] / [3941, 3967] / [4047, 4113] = 0.145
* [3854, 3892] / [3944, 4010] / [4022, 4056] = 0.112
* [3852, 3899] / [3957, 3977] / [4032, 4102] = 0.466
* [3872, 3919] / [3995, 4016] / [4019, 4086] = -0.101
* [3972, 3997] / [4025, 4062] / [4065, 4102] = -0.066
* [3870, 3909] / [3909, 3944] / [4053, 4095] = 0.215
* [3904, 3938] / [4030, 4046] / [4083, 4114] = -0.136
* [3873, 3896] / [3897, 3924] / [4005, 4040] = -0.104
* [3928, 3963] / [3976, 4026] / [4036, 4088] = -0.226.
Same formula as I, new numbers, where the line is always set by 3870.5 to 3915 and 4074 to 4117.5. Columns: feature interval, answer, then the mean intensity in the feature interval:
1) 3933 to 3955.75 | 0.25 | 206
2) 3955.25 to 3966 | 0.29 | 206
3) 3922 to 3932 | 0.40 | 169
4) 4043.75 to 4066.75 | -0.05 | 351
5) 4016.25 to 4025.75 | -0.20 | 376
